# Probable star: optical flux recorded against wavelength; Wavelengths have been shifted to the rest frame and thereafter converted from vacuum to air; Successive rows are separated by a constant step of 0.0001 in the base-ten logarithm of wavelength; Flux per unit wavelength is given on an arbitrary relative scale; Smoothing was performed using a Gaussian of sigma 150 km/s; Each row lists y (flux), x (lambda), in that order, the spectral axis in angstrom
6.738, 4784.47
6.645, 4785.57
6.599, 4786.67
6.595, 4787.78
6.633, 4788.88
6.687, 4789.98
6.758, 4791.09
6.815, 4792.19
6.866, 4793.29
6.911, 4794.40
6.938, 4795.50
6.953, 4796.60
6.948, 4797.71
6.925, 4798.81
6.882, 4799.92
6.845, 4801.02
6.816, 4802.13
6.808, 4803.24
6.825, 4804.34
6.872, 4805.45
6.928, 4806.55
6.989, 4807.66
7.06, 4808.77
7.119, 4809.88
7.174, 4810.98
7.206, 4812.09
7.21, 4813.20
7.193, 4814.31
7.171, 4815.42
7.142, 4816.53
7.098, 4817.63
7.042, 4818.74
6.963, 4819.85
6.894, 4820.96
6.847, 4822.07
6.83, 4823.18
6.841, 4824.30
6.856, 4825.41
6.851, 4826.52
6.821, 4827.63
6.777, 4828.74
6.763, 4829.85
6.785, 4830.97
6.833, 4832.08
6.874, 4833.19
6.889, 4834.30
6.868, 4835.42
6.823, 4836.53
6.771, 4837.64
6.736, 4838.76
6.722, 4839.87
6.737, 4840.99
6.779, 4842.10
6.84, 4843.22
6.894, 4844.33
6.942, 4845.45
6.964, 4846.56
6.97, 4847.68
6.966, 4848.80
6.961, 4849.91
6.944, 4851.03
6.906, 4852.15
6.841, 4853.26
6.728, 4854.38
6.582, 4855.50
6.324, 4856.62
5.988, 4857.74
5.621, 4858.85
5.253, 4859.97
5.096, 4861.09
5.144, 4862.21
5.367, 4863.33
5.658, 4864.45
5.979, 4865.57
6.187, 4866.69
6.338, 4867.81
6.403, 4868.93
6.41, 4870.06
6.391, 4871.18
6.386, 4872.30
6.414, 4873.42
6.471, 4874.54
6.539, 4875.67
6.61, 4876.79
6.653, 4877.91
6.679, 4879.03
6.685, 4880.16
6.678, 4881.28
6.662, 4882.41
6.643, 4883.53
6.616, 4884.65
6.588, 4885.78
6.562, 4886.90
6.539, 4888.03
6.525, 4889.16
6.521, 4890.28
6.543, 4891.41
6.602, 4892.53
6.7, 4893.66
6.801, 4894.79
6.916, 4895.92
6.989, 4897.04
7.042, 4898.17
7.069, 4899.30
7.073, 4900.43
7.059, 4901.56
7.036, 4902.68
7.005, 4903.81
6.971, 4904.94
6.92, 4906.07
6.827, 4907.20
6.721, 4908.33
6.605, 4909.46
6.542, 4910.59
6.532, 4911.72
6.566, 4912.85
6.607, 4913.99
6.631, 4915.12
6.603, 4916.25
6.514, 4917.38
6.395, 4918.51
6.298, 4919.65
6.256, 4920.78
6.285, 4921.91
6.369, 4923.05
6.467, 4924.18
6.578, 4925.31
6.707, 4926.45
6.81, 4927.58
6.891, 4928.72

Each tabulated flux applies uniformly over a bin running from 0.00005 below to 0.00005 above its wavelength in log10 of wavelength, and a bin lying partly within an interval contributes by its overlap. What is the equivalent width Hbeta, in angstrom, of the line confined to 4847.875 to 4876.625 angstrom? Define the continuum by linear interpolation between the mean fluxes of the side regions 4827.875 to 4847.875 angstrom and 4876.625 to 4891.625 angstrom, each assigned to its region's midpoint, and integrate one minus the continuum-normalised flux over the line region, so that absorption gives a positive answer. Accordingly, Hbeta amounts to 2.0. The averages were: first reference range 6.83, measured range 6.25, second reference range 6.61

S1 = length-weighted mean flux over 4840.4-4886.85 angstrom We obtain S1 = 6.44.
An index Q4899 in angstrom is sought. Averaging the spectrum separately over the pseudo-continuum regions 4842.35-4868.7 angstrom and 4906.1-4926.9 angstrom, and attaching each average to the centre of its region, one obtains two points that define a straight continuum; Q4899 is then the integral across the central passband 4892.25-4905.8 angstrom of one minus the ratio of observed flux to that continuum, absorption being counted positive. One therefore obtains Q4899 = -0.98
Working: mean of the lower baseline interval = 6.33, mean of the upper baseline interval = 6.54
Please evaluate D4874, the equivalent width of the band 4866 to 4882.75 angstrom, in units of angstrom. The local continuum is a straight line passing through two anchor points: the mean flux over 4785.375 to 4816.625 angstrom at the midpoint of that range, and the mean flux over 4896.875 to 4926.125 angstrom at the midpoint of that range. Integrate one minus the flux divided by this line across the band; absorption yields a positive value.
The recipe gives 0.7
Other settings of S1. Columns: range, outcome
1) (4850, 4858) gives 6.65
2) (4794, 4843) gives 6.92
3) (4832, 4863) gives 6.56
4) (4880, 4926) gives 6.67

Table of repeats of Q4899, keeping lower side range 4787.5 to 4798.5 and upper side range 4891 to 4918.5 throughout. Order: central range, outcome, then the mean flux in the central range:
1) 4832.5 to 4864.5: 1.4 angstrom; 6.5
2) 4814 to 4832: -0.3 angstrom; 6.92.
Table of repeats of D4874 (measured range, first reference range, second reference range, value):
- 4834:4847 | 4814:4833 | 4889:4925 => 0.09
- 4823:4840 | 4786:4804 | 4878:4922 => -0.12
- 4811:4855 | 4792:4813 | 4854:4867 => -3.92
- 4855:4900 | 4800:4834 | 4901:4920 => 2.67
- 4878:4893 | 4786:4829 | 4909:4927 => 0.03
